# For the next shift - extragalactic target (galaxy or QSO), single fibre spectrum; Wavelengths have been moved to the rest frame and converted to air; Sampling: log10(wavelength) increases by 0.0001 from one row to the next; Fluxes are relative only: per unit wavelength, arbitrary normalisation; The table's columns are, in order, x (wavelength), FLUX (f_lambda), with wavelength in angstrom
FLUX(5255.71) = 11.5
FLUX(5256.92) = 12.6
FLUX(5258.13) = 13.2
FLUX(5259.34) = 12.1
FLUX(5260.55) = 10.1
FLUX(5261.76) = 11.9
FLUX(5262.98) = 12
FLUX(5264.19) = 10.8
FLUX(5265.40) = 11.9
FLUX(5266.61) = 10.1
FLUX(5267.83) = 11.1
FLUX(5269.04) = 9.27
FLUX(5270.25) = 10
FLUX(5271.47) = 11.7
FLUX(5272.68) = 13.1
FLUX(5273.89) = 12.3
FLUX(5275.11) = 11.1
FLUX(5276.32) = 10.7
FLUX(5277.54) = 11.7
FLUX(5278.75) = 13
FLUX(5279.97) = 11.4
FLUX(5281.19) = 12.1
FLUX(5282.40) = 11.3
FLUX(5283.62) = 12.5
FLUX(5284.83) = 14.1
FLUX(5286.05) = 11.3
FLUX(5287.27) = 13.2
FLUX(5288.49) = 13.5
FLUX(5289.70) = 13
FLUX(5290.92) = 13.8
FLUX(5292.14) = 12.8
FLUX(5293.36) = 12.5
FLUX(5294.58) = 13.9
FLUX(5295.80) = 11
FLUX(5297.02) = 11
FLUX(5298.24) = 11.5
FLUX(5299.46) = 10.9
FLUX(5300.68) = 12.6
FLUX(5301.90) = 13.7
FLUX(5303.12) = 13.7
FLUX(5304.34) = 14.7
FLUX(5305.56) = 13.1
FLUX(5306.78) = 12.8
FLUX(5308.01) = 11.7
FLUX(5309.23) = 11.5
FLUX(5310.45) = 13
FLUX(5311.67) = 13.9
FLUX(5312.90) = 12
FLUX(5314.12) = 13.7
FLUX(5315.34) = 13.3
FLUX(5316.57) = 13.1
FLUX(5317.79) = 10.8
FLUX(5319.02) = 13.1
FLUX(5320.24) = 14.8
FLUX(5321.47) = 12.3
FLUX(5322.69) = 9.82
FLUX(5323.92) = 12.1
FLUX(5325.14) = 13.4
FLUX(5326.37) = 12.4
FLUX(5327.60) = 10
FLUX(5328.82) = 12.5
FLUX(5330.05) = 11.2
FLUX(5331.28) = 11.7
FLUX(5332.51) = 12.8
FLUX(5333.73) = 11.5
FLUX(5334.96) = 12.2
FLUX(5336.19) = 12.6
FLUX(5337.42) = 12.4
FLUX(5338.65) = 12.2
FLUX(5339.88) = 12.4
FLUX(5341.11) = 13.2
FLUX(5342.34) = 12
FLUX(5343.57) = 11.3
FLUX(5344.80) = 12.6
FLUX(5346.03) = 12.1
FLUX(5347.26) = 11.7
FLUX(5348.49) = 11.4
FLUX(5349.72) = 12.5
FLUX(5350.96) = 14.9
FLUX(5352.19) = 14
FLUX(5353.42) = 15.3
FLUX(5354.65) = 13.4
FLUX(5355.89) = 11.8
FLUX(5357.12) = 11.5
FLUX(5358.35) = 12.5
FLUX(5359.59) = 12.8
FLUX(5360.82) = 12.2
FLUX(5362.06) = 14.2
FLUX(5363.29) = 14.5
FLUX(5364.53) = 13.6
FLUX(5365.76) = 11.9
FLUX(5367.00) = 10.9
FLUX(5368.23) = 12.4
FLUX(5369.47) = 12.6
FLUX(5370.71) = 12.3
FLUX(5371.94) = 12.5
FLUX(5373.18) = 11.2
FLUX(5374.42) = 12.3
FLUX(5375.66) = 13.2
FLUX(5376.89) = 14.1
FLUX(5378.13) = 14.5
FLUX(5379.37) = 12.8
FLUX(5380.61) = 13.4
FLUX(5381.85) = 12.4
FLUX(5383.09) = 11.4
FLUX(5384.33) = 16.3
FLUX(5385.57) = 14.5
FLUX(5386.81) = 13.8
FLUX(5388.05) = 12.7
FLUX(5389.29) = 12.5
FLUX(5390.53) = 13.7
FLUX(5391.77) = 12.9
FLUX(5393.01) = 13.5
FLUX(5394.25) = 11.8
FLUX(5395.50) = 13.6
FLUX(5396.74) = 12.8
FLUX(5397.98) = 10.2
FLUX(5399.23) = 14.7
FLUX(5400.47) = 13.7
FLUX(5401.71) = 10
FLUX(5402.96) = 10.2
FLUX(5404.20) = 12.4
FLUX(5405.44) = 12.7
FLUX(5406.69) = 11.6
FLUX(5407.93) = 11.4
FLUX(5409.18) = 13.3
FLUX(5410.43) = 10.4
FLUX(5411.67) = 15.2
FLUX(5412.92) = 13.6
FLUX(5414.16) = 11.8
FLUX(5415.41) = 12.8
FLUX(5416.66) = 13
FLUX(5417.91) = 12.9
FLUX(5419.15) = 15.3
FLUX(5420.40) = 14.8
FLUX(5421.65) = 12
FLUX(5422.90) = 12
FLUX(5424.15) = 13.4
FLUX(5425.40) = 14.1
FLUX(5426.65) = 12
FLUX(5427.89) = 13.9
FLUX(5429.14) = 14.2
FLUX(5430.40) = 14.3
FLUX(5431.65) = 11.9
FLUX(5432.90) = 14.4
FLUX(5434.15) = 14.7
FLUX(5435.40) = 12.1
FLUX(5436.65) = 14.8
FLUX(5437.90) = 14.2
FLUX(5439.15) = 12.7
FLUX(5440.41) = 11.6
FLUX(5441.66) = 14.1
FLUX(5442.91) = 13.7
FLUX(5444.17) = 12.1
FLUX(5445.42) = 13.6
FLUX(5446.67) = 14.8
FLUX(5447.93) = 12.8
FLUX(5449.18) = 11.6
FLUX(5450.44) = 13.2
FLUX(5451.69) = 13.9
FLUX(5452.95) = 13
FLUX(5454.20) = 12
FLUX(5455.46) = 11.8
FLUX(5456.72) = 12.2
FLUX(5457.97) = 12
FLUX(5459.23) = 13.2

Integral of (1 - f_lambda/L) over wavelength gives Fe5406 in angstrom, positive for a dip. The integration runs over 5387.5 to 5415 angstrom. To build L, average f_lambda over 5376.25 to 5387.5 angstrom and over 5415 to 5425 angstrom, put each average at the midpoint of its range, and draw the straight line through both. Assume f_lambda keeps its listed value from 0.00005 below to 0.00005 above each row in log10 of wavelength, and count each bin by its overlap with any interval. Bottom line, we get 2.0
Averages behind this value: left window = 13.7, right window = 13.3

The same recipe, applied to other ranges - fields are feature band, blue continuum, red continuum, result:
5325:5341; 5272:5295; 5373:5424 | 0.7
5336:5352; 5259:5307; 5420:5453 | 0.2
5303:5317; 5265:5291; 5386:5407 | -1.1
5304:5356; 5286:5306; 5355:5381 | 0.8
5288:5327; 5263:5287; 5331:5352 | -2.3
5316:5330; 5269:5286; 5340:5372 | 0.2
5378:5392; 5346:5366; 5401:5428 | -0.6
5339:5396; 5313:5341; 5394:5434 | -1.5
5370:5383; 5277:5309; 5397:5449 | 0.0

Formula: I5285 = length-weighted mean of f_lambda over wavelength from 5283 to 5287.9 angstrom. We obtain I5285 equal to 12.8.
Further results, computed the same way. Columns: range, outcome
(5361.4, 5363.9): 14.3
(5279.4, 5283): 11.6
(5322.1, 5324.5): 10.9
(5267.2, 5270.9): 10.1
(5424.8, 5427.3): 13.1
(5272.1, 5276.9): 11.8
